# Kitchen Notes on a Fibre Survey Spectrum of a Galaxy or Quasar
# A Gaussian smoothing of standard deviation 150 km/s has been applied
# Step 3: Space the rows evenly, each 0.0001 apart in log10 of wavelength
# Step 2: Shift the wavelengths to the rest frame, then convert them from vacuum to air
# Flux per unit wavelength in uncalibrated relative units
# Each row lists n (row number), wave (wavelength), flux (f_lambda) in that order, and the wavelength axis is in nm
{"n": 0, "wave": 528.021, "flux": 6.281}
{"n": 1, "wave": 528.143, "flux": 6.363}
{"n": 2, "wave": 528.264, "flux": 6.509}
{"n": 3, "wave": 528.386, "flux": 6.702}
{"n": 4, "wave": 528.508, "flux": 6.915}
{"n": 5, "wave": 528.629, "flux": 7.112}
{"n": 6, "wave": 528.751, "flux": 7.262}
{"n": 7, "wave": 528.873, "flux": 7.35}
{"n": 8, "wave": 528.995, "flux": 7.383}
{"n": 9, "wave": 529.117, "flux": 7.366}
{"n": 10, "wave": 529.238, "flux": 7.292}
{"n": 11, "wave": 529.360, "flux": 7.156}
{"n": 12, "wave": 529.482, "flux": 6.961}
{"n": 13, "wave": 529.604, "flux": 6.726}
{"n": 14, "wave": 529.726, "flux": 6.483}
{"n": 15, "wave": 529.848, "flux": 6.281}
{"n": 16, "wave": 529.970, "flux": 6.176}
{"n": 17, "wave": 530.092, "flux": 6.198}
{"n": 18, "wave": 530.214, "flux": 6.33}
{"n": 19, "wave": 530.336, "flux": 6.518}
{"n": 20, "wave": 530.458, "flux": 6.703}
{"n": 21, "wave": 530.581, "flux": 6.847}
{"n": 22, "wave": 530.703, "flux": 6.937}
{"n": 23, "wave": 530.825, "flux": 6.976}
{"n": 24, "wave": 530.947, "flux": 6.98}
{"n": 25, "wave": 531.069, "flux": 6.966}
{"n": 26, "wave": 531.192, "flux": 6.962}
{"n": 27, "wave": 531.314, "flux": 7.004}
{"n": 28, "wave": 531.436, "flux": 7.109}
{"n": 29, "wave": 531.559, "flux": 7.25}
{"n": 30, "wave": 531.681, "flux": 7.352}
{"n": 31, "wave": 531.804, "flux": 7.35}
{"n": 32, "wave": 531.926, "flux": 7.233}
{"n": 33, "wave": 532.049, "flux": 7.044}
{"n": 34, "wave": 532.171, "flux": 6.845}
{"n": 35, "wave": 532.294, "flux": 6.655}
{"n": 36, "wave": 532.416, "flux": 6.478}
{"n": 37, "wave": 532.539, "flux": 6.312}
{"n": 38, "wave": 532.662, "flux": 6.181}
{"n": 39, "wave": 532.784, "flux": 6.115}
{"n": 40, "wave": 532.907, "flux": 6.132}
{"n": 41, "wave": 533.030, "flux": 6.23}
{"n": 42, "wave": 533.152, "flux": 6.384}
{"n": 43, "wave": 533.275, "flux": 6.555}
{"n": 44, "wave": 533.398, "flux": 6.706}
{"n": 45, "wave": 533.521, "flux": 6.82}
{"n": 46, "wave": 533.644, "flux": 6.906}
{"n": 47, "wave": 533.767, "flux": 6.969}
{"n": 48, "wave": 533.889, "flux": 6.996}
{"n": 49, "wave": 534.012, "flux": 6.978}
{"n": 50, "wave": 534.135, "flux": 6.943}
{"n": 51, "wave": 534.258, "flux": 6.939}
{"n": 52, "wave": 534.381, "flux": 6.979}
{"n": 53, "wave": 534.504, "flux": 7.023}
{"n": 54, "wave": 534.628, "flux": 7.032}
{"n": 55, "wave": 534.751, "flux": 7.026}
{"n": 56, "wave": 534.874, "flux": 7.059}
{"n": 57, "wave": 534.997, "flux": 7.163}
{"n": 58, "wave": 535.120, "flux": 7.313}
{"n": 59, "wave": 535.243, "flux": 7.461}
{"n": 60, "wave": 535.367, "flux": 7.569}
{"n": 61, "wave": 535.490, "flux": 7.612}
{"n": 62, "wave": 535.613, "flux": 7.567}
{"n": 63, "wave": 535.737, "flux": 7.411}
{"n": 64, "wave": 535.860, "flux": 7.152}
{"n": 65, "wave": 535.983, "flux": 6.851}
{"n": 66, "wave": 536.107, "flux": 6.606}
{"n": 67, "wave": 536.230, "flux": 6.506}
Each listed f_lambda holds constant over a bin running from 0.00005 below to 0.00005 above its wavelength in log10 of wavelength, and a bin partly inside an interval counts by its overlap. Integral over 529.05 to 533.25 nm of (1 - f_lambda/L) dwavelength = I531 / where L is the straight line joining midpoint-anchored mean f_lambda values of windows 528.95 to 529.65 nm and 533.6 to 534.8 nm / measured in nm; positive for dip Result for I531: 0.20 nm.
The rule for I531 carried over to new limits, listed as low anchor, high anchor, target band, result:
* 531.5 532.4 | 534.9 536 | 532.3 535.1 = 0.19 nm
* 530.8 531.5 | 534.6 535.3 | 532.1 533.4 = 0.12 nm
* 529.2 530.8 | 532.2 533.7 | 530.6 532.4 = -0.13 nm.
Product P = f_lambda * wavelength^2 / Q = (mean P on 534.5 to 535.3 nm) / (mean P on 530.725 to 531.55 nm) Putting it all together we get 1.0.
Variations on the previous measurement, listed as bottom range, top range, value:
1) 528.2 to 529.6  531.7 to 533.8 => 0.95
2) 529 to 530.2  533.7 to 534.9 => 1.05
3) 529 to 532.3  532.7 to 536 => 1.02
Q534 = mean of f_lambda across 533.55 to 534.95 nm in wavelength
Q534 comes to 6.99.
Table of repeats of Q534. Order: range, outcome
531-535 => 6.83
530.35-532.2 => 7.03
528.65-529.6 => 7.21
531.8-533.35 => 6.55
